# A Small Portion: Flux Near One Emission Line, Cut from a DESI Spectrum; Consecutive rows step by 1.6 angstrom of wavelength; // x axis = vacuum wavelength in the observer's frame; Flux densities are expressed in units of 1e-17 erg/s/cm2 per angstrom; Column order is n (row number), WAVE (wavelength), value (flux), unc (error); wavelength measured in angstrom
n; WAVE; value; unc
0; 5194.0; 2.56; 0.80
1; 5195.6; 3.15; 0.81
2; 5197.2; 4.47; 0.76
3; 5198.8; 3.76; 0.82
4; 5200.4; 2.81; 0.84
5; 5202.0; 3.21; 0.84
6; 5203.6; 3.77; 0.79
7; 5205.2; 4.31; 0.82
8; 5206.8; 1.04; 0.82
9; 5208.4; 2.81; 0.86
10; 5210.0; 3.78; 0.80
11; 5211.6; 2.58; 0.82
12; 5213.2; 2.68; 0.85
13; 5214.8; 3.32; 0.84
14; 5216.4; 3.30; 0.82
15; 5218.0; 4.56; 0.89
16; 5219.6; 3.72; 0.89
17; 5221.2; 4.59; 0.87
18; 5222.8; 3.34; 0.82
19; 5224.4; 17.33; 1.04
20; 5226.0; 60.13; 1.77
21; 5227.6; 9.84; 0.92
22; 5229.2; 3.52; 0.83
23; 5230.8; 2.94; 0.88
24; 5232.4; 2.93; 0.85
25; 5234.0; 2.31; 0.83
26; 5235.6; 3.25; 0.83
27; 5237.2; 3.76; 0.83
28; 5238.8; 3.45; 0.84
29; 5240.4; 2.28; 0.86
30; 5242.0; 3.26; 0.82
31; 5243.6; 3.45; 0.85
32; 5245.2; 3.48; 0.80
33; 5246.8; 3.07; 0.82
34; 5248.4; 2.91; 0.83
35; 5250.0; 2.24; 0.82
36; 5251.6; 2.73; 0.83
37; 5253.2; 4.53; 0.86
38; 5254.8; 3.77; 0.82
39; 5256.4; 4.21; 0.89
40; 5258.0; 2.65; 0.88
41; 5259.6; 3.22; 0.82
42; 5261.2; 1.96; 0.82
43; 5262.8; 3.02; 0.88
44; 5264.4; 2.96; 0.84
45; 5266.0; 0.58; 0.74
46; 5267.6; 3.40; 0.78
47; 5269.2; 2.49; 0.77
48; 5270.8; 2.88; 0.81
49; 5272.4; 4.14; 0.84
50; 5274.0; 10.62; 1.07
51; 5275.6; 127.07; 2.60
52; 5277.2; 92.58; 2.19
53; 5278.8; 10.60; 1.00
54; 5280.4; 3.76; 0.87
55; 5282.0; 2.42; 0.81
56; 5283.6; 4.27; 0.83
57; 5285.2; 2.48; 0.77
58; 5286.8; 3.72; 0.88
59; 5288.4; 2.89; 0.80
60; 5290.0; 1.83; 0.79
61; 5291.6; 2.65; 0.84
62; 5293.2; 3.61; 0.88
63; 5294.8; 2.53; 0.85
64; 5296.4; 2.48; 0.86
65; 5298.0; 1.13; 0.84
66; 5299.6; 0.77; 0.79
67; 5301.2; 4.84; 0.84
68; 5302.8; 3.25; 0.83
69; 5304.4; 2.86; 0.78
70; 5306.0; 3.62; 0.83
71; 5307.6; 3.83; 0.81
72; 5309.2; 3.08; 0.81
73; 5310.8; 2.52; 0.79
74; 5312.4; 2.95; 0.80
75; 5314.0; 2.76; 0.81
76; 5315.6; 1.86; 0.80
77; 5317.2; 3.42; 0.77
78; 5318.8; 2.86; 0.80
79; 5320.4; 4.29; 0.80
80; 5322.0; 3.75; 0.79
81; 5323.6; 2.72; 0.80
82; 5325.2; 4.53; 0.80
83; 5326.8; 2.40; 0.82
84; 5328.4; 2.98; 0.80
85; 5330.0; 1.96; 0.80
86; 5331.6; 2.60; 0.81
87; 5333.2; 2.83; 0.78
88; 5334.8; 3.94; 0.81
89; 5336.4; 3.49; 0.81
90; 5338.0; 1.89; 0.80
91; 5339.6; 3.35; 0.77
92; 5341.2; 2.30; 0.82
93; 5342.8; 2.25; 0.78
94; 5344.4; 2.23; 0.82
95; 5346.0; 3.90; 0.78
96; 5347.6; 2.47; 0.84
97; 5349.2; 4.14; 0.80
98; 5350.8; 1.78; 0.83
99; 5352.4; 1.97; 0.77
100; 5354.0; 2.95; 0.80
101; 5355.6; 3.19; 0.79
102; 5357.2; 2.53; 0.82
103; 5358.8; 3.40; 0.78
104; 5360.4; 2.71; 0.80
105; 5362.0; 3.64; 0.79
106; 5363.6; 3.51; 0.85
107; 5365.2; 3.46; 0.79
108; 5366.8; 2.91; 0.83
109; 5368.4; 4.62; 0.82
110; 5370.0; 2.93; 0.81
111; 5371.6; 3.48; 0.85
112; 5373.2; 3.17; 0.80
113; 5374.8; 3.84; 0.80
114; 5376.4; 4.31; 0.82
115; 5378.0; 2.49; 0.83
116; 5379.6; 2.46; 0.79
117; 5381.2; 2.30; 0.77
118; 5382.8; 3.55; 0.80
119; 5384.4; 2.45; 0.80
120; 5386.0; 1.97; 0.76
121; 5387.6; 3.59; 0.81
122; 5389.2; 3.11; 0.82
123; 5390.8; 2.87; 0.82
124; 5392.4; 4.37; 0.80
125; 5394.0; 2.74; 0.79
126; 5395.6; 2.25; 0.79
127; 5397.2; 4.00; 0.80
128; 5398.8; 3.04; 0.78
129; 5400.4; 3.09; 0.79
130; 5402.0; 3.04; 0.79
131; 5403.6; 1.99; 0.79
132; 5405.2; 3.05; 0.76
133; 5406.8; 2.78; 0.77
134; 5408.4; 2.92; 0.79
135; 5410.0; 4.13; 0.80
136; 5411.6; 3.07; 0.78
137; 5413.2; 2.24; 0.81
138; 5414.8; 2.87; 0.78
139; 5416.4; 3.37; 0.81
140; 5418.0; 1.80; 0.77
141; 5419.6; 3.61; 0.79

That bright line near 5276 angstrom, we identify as [O III]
